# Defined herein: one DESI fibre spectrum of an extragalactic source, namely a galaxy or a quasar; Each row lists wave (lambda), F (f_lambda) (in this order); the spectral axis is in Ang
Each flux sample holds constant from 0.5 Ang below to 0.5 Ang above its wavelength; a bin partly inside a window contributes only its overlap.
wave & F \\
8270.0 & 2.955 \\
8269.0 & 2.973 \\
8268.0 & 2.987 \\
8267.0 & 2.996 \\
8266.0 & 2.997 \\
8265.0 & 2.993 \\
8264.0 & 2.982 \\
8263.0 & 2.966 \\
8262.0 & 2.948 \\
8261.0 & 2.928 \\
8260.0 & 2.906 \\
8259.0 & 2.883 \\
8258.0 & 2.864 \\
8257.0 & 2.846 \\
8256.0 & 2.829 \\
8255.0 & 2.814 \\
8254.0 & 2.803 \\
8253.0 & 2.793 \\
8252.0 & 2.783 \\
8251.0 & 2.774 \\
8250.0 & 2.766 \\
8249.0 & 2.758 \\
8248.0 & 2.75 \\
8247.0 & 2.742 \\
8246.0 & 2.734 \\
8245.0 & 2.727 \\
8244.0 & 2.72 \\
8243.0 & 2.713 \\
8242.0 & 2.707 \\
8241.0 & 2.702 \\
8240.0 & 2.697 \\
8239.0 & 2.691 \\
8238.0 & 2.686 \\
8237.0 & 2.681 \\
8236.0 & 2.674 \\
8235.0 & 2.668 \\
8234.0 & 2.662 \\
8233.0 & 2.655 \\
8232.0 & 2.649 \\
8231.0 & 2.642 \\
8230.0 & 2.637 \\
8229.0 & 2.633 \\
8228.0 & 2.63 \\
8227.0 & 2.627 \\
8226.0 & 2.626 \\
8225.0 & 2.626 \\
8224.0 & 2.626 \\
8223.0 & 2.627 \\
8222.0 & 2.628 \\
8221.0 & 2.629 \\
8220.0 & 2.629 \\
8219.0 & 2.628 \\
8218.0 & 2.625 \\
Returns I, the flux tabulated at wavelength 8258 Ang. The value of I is 2.864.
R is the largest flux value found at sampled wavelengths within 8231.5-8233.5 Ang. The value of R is 2.655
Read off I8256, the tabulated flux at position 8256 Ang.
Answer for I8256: 2.829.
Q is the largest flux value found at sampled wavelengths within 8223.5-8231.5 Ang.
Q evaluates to 2.642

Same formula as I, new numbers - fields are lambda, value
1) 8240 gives 2.697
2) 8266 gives 2.997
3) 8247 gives 2.742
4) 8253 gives 2.793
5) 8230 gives 2.637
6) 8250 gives 2.766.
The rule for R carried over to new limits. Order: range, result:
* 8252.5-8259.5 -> 2.883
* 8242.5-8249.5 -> 2.758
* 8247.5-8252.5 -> 2.783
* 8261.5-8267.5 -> 2.997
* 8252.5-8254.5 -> 2.803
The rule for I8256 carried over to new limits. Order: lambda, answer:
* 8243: 2.713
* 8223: 2.627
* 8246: 2.734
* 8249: 2.758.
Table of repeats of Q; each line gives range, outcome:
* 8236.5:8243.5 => 2.713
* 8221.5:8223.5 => 2.628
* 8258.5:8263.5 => 2.966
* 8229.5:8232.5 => 2.649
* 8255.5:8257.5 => 2.846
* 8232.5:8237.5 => 2.681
